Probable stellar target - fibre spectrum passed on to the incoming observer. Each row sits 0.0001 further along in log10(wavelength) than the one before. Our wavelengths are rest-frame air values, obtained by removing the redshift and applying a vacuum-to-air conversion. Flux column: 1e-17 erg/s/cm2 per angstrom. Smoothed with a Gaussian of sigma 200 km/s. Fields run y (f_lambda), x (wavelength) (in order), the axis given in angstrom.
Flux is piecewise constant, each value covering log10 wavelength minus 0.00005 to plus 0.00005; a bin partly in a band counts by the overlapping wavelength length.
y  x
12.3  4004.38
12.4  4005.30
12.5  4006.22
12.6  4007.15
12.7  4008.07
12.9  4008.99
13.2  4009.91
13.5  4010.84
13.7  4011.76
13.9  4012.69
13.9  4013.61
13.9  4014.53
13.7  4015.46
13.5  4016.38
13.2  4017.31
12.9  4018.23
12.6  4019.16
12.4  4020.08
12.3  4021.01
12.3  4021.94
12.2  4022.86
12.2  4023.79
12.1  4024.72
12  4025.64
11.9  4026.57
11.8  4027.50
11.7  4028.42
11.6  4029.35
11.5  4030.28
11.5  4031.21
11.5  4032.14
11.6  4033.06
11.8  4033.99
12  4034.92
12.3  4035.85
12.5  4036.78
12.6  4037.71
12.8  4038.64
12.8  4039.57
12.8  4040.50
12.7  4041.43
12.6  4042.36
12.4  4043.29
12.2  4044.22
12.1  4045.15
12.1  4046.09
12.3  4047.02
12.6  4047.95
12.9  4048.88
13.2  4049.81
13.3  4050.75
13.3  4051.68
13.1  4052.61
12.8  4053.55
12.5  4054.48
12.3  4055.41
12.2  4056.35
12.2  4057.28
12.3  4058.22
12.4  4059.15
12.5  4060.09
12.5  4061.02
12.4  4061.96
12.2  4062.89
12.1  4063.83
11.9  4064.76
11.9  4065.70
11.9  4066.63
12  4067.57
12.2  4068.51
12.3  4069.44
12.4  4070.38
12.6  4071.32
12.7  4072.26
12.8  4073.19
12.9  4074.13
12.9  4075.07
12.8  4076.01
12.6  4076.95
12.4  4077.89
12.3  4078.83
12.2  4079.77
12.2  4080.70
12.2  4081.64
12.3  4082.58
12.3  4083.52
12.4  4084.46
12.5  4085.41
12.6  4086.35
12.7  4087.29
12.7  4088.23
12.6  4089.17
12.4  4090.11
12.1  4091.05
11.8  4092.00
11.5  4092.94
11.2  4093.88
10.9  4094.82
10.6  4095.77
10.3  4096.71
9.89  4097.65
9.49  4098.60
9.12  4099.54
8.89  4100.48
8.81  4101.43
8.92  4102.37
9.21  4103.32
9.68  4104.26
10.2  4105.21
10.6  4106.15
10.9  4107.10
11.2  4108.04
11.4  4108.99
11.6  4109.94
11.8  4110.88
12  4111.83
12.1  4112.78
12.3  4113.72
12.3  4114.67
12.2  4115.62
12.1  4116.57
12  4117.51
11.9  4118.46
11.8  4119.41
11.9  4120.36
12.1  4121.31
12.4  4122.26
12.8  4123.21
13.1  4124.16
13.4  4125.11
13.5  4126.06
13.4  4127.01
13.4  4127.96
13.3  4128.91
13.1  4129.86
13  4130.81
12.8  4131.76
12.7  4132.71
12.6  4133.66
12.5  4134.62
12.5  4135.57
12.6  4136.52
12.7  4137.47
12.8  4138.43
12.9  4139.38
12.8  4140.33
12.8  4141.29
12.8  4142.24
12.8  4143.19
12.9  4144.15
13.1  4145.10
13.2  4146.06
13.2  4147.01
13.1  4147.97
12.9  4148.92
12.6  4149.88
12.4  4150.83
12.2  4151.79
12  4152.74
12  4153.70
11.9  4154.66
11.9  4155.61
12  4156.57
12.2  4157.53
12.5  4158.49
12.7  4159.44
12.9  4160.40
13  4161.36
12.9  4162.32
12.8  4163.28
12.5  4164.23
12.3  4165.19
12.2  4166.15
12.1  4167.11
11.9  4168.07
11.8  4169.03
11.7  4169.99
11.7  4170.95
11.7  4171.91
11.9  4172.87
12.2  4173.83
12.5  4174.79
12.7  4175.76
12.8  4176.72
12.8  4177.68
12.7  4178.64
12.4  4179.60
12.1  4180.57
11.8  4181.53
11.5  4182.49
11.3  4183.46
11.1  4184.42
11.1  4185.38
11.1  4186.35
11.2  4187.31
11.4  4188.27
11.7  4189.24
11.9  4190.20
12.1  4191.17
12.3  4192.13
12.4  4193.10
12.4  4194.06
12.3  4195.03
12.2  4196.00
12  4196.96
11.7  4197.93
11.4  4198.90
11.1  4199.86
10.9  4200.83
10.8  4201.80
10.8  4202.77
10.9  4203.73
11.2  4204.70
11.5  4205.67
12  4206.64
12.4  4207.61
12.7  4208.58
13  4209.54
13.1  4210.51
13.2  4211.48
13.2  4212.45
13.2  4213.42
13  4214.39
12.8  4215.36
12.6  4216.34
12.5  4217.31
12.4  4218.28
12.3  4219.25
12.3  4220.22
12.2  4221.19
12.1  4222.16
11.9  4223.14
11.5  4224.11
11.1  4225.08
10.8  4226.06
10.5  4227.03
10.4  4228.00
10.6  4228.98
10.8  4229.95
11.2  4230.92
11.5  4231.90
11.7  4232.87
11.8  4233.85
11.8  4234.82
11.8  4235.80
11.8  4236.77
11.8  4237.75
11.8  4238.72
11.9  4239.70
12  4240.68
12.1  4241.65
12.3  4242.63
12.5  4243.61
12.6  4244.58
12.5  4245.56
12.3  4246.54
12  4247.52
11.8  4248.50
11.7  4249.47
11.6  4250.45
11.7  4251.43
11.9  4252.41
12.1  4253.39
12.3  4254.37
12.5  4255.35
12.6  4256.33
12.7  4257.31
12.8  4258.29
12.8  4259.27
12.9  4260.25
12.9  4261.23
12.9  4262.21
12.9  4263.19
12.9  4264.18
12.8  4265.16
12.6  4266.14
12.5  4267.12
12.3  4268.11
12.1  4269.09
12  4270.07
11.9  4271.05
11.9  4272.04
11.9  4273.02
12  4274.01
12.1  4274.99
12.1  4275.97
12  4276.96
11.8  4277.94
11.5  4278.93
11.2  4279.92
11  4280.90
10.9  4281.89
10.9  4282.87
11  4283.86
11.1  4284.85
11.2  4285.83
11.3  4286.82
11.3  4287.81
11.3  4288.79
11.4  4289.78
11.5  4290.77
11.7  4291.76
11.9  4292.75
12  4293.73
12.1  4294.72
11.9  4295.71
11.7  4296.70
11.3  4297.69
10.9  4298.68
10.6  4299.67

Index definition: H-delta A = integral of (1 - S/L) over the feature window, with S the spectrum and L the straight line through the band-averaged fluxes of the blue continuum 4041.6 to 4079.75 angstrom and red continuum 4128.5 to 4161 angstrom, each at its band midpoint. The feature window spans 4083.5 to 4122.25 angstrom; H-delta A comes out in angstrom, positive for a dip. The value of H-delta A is 3.9 angstrom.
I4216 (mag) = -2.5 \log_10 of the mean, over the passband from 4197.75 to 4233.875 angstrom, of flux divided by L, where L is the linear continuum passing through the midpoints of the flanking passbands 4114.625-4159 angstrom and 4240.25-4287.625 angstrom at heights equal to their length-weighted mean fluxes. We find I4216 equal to 0.041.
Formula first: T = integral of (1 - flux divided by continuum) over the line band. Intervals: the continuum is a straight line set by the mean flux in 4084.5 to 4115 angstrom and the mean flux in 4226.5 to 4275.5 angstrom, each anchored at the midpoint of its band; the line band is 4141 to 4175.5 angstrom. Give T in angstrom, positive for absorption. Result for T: -2.9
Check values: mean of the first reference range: 11.1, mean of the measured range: 12.4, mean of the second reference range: 12.1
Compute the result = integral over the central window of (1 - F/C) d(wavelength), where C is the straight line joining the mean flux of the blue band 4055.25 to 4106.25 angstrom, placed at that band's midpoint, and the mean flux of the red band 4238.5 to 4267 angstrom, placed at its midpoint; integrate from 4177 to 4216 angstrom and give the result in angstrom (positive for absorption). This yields 0.6 angstrom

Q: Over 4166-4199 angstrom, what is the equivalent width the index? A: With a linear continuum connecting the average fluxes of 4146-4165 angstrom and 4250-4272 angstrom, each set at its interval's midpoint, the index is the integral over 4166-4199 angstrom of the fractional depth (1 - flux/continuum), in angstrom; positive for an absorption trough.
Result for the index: 1.5 angstrom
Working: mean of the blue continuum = 12.5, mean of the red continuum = 12.4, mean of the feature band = 11.9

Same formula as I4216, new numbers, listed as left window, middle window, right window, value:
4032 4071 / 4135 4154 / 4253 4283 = -0.04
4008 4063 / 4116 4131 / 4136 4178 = -0.02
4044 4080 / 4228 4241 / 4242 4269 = 0.08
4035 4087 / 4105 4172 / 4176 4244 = -0.02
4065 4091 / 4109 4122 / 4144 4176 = 0.04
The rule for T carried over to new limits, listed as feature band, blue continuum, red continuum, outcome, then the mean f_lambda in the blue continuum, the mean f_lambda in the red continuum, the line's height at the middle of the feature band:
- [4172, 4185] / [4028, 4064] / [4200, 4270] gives 0.0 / 12.4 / 12.1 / 12.2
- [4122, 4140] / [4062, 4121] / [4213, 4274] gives -1.8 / 11.7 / 12.1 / 11.8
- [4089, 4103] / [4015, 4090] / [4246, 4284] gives 2.1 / 12.4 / 12.1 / 12.3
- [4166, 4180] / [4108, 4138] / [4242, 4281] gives 0.2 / 12.5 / 12.2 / 12.4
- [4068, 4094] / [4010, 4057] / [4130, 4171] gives 0.3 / 12.6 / 12.5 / 12.6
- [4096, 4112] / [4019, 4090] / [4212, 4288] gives 2.7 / 12.4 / 12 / 12.3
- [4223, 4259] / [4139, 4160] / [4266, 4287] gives 0.4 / 12.6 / 11.7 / 11.9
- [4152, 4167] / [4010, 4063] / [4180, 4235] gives -0.5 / 12.5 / 11.8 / 12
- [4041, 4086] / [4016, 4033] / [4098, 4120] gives -3.4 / 12.2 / 10.9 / 11.6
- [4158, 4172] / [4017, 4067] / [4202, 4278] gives -0.2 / 12.3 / 12.1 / 12.2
